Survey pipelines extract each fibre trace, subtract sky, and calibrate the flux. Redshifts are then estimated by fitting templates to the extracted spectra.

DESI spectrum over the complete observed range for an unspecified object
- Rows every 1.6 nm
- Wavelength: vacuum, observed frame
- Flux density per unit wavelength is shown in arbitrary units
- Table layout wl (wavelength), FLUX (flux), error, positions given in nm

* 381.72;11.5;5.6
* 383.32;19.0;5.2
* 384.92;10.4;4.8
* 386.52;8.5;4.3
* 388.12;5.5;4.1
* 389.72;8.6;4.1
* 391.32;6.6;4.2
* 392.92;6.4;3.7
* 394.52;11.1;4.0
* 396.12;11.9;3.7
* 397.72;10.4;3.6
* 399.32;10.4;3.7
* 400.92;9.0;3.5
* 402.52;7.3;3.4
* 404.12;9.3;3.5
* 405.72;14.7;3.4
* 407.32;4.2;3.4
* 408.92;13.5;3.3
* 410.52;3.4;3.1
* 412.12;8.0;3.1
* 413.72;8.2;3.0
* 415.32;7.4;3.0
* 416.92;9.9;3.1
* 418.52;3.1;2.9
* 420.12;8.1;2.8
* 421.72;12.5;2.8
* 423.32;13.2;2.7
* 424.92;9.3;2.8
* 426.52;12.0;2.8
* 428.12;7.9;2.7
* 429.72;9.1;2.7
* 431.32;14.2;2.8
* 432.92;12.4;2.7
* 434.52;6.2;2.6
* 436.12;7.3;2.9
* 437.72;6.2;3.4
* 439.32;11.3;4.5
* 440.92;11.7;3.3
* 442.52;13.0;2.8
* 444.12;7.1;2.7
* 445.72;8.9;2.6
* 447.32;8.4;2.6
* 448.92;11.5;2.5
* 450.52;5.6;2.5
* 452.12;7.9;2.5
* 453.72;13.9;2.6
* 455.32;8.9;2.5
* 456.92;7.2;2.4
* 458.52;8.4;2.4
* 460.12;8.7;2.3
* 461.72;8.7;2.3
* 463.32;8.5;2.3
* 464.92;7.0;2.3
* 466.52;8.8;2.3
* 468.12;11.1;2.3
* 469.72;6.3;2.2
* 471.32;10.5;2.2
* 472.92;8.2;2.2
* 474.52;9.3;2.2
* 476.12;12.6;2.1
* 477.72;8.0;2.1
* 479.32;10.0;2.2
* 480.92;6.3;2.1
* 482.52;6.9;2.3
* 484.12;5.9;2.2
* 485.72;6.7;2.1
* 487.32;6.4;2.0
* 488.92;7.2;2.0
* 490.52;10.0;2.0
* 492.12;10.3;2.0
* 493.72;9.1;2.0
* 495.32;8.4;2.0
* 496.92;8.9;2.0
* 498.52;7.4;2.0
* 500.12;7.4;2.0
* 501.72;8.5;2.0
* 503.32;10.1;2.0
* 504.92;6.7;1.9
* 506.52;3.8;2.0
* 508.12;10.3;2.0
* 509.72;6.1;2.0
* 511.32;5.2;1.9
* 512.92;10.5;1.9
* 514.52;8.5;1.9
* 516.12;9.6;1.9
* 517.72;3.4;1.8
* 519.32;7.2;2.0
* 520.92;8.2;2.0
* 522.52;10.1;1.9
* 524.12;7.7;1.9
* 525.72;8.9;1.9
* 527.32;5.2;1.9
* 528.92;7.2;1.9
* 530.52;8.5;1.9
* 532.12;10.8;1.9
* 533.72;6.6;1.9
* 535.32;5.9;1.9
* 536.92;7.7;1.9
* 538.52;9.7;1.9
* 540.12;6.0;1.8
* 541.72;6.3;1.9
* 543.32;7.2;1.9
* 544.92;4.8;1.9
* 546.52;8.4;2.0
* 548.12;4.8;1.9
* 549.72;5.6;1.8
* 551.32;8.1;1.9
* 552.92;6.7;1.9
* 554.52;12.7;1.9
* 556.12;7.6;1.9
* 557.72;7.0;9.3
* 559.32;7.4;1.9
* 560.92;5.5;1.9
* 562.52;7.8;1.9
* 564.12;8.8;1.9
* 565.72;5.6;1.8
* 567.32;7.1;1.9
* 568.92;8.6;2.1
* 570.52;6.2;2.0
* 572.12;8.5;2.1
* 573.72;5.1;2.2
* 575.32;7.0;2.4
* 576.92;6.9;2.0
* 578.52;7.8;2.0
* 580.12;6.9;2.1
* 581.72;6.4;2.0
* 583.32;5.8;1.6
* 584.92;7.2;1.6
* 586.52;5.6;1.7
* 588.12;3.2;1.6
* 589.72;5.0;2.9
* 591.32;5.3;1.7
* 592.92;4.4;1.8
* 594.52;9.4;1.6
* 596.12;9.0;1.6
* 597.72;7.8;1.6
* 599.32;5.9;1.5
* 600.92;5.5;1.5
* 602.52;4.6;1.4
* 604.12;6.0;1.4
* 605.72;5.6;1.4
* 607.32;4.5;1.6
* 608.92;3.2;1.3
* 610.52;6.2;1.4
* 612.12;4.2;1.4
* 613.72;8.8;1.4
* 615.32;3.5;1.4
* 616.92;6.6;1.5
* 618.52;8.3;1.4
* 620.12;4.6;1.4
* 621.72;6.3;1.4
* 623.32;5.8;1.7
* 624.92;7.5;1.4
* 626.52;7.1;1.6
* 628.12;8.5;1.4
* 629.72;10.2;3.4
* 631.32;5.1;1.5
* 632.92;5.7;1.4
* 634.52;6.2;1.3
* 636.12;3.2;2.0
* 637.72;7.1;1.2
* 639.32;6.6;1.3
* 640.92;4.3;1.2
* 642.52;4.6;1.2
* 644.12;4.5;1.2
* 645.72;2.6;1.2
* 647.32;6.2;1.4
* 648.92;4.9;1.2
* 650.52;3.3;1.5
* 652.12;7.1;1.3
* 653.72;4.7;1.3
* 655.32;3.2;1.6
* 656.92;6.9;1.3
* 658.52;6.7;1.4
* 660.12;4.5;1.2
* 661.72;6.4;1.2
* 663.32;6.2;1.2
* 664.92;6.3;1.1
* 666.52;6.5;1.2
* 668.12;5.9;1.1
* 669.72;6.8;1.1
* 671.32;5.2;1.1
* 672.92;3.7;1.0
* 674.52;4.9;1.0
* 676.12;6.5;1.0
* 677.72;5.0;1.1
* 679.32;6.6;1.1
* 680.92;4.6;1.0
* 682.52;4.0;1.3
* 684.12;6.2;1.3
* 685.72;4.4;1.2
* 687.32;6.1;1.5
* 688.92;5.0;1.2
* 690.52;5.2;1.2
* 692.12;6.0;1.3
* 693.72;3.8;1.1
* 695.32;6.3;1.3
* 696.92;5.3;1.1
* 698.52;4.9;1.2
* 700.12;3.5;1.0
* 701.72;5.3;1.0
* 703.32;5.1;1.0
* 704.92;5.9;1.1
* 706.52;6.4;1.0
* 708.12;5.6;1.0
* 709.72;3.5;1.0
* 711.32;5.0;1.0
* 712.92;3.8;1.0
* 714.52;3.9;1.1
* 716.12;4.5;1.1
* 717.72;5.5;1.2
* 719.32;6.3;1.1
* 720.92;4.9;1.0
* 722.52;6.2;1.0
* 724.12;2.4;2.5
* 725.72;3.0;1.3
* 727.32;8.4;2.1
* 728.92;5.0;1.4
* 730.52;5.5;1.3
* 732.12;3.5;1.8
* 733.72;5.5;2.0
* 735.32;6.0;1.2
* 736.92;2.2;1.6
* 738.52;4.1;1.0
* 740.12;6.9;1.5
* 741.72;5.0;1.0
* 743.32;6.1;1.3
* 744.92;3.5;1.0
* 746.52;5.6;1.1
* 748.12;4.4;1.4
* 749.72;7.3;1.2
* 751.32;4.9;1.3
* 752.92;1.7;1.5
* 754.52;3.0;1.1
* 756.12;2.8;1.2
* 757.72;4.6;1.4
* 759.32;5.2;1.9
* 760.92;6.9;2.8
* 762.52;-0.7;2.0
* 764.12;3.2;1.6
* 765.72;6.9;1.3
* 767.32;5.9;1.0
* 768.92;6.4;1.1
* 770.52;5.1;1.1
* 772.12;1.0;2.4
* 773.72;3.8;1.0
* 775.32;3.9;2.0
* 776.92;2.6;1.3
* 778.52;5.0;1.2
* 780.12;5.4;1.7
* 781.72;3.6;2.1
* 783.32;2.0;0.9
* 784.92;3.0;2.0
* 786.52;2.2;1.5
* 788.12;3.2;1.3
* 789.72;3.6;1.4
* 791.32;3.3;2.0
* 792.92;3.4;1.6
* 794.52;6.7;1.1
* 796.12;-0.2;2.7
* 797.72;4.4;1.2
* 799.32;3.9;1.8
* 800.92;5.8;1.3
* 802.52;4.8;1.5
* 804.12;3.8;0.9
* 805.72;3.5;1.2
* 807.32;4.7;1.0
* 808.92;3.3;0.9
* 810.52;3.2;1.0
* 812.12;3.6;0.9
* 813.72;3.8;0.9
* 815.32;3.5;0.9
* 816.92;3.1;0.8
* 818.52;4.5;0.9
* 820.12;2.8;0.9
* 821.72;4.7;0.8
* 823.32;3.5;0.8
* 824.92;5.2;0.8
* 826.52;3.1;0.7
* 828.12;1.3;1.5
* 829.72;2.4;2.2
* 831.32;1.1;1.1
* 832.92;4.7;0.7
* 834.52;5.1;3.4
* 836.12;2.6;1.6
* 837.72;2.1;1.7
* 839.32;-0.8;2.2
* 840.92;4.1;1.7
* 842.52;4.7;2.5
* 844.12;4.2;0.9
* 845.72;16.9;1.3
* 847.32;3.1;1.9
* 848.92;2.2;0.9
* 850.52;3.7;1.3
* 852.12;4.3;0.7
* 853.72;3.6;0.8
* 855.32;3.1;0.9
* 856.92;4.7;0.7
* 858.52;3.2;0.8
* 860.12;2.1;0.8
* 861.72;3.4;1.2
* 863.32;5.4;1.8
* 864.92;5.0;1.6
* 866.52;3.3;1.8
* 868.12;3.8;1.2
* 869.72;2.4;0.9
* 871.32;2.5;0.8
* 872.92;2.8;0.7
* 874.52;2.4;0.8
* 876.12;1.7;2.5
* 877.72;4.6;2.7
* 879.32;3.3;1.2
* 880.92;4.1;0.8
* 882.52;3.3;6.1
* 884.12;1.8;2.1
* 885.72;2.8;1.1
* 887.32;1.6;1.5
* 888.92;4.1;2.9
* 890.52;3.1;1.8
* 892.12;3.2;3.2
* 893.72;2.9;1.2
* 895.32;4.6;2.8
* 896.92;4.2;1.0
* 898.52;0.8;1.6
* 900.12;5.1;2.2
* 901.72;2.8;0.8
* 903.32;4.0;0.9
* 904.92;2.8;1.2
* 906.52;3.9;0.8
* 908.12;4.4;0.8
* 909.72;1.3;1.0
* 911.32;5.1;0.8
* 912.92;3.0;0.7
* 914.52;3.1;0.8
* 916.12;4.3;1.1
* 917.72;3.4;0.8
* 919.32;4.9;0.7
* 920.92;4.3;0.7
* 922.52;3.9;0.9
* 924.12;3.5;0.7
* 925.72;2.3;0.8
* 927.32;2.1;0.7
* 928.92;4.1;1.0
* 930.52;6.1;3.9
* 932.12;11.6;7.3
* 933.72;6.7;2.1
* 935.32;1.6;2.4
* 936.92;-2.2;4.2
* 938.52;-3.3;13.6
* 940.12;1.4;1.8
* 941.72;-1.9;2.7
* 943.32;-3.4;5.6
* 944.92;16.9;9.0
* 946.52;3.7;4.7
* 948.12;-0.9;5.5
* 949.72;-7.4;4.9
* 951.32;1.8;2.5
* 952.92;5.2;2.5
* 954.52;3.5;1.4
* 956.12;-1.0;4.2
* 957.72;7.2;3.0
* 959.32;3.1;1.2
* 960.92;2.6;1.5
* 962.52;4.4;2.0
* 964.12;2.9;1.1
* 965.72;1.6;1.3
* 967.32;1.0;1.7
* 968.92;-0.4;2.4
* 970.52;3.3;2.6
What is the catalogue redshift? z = 1.27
